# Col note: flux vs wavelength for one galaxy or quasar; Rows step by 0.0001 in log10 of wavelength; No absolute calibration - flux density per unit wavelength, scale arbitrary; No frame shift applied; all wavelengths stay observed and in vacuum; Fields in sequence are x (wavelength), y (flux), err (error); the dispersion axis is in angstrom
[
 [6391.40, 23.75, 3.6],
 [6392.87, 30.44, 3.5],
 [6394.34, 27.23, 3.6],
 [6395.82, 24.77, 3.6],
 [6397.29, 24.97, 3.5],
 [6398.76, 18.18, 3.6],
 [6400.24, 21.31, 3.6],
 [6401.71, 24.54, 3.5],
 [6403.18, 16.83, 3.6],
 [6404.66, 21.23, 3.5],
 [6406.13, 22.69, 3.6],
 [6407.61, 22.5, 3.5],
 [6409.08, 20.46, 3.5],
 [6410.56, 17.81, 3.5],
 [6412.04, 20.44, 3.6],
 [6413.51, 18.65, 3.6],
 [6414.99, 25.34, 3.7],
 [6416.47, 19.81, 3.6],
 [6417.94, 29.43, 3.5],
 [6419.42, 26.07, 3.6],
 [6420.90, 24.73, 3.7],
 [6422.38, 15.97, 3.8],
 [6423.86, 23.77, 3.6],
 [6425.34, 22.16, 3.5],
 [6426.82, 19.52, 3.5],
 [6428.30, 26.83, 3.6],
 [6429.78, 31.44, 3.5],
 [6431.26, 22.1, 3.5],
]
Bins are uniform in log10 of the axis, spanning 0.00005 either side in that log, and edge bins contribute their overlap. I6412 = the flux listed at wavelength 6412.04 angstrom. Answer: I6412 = 20.44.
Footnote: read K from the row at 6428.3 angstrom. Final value 26.83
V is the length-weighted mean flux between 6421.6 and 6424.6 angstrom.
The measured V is 19.9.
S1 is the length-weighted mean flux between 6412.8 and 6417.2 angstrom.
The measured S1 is 21.3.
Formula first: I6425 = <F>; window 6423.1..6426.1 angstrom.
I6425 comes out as 22.9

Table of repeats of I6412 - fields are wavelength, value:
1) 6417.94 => 29.43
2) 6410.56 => 17.81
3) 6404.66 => 21.23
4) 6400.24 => 21.31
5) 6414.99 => 25.34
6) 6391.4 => 23.75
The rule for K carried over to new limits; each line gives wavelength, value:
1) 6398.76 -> 18.18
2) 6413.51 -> 18.65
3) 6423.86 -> 23.77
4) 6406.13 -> 22.69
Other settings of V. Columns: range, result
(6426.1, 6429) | 23.1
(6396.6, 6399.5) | 21.5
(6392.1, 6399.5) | 25.1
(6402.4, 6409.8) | 20.8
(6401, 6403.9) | 20.7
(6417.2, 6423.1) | 24.1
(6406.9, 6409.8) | 21.5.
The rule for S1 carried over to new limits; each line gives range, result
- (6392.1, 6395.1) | 28.7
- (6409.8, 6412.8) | 19.1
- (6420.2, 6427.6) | 21.2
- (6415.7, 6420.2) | 25.1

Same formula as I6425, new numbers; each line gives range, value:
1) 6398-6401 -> 19.8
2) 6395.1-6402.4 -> 22.7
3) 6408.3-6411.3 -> 19.2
